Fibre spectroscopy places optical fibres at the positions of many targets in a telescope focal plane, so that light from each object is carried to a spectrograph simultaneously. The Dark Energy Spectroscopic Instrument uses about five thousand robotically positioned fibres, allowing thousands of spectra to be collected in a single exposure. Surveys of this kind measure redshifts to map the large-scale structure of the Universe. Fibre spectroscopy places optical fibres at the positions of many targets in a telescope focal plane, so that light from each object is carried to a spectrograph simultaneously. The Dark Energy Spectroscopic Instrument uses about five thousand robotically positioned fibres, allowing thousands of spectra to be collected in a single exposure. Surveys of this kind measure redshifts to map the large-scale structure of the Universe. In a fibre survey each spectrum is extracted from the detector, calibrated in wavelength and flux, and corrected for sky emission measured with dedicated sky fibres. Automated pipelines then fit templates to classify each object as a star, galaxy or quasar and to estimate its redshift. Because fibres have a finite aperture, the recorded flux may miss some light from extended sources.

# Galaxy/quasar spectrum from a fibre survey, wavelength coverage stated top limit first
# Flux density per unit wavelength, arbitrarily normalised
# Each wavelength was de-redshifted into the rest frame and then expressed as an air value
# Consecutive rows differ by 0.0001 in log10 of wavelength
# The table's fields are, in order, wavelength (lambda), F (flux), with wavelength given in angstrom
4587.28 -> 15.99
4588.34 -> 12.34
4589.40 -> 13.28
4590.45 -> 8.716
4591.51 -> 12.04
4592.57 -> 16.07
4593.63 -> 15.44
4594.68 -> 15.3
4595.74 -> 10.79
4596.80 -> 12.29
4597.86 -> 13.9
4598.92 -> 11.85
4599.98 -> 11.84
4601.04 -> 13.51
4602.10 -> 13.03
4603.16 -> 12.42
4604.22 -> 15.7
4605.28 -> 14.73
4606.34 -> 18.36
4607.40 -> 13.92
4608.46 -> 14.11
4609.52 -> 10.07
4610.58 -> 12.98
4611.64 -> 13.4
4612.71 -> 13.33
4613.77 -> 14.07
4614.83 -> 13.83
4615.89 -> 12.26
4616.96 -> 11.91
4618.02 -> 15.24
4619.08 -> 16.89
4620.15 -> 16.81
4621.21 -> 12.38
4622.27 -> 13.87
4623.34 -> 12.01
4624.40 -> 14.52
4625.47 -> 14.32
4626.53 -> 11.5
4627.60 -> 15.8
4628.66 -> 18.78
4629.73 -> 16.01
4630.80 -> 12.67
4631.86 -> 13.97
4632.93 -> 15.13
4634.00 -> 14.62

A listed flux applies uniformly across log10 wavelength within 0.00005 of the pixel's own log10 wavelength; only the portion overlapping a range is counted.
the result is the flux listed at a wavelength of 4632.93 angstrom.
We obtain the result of 15.13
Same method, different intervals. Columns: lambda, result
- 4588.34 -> 12.34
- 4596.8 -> 12.29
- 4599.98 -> 11.84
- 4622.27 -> 13.87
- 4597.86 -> 13.9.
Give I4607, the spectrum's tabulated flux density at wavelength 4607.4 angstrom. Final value 13.92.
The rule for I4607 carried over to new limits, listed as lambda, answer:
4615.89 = 12.26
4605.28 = 14.73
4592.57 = 16.07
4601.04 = 13.51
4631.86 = 13.97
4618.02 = 15.24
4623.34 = 12.01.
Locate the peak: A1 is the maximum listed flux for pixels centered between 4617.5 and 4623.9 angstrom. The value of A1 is 16.89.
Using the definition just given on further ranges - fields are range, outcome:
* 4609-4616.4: 14.07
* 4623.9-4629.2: 18.78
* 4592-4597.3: 16.07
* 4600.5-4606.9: 18.36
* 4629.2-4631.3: 16.01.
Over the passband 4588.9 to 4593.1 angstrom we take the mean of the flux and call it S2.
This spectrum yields 12.5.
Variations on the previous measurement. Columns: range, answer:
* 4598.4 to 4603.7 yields 12.5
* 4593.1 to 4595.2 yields 15.4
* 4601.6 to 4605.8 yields 14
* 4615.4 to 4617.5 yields 12.1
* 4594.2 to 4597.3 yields 12.7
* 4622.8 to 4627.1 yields 13.1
